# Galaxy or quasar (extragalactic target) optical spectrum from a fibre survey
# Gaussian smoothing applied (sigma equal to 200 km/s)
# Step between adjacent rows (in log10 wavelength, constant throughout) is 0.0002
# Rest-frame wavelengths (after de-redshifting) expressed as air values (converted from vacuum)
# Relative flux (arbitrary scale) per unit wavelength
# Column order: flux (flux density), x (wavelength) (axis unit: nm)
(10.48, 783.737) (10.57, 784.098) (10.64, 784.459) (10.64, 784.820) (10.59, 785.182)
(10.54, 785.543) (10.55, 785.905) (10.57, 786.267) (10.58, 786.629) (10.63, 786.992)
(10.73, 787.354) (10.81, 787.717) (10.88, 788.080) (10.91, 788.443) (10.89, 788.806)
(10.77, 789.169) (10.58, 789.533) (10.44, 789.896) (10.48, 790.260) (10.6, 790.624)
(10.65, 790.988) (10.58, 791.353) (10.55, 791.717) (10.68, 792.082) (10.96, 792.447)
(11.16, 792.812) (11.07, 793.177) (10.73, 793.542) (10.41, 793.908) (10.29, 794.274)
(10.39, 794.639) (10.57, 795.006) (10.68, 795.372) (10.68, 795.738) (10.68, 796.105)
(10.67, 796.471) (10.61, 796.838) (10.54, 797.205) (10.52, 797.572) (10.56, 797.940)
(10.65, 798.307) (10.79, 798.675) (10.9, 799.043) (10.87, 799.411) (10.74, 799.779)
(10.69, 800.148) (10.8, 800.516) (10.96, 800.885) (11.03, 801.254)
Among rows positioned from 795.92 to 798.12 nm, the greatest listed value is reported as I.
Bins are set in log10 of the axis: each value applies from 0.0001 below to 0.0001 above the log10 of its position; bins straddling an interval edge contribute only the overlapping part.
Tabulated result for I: 10.68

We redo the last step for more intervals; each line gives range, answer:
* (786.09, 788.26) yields 10.88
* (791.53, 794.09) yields 11.16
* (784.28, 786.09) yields 10.64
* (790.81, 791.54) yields 10.65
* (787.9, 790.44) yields 10.91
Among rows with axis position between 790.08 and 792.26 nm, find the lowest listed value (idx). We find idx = 10.48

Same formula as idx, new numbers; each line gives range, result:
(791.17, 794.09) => 10.41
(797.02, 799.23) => 10.52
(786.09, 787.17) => 10.57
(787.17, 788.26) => 10.73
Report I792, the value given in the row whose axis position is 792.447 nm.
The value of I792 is 10.96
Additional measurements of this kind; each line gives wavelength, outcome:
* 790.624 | 10.6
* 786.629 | 10.58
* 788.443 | 10.91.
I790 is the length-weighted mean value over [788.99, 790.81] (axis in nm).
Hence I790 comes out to 10.6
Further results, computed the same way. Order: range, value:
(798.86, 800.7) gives 10.8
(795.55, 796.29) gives 10.7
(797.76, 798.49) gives 10.6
